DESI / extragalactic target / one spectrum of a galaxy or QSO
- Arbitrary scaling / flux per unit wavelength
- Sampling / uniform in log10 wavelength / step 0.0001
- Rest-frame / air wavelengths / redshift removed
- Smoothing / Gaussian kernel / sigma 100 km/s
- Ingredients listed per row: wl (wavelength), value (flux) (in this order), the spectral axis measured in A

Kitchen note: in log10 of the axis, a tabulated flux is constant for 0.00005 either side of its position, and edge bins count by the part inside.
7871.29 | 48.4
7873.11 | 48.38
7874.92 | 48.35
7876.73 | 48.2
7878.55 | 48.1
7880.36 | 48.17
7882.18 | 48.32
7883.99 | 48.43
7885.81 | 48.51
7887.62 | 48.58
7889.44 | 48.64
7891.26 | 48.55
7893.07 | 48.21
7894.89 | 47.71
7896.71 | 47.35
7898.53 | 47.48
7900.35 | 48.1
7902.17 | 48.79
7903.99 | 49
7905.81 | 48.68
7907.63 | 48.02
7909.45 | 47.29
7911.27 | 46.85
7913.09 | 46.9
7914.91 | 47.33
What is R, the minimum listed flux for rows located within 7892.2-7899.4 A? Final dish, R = 47.35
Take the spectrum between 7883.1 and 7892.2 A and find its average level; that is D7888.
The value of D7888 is 48.6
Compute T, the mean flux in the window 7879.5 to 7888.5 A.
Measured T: 48.4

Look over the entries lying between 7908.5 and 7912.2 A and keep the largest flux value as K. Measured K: 47.29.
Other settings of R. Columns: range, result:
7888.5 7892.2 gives 48.55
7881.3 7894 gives 48.21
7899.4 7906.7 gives 48.1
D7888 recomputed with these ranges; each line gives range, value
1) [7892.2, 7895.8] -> 47.9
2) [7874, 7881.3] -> 48.2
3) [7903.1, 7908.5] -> 48.6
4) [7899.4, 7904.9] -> 48.6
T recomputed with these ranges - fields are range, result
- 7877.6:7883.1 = 48.2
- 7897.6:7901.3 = 47.8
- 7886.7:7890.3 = 48.6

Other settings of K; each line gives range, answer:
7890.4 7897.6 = 48.55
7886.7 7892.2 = 48.64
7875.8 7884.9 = 48.43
